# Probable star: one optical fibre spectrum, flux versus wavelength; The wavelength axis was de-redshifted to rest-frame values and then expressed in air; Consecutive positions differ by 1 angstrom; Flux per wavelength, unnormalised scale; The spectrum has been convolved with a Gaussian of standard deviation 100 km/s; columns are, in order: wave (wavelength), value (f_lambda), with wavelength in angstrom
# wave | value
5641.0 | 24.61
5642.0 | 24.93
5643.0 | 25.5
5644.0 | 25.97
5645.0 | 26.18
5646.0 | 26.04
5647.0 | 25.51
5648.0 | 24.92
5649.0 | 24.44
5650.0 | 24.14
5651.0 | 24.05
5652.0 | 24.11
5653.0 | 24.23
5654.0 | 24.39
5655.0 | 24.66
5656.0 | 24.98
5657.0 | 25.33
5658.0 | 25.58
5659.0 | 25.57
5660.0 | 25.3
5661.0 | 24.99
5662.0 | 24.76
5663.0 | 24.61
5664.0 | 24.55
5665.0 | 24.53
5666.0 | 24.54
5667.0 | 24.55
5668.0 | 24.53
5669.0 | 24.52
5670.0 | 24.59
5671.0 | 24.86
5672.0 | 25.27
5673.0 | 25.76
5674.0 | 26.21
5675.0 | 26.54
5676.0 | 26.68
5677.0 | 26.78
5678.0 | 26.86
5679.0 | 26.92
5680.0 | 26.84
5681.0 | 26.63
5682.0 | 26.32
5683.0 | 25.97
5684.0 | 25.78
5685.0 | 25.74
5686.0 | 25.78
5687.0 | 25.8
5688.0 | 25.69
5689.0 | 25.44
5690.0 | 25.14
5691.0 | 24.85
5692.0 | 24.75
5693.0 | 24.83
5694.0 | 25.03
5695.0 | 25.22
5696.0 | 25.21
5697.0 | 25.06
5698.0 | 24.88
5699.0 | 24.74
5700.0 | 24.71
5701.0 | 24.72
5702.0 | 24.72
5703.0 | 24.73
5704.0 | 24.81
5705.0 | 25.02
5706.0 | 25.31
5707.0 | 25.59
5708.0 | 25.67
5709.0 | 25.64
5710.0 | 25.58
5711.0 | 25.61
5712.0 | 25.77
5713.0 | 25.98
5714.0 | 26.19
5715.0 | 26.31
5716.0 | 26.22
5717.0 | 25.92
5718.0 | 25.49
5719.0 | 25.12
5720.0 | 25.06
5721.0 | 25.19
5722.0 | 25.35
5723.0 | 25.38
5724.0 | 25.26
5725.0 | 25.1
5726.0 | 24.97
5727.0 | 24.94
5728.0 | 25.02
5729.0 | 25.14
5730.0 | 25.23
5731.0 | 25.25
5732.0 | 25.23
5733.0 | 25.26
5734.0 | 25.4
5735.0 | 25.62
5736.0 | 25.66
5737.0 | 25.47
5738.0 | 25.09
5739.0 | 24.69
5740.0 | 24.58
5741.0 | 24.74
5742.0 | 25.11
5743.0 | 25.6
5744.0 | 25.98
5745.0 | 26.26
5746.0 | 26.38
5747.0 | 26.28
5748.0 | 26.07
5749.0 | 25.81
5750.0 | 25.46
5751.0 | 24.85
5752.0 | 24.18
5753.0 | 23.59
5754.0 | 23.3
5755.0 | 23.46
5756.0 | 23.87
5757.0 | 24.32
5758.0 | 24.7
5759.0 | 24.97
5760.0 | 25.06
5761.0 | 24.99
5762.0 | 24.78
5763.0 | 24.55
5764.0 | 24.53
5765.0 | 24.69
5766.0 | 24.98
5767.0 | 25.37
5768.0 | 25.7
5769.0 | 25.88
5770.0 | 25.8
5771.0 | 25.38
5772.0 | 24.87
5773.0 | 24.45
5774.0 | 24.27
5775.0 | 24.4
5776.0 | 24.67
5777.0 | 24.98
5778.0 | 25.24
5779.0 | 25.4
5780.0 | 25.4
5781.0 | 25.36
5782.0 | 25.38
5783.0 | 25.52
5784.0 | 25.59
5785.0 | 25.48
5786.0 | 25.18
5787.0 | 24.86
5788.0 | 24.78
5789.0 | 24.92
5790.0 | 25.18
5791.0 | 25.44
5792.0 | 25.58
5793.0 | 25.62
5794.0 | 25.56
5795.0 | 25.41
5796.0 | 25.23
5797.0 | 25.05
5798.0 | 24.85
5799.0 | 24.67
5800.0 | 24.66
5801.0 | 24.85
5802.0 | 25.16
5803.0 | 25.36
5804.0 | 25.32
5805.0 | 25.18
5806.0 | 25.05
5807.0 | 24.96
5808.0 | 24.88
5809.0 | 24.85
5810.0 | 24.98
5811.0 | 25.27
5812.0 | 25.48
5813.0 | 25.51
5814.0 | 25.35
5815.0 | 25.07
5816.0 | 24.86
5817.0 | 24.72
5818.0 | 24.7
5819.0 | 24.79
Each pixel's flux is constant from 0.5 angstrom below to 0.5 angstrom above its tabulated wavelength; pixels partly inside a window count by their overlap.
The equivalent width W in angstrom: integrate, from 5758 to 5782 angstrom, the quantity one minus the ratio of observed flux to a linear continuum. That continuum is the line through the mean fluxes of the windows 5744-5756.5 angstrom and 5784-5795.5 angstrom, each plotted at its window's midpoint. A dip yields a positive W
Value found 0.1 angstrom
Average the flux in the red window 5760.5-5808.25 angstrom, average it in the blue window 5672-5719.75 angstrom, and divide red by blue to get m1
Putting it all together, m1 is 1.0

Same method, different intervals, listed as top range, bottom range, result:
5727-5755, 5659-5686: 0.99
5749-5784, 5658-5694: 0.98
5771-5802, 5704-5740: 0.99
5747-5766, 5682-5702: 0.98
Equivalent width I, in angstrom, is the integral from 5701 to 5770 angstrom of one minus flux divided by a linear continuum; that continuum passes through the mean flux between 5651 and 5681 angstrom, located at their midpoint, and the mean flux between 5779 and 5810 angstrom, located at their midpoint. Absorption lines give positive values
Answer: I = 0.0 angstrom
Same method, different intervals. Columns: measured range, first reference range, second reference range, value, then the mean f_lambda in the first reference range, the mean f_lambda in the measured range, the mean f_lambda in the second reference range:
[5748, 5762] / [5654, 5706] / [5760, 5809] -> 0.3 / 25.3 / 24.6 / 25.1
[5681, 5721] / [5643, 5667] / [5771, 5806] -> -0.7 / 24.9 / 25.4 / 25.1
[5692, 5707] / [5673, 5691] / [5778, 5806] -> 0.6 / 26.1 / 24.9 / 25.2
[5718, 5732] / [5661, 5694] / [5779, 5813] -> 0.1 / 25.5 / 25.2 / 25.2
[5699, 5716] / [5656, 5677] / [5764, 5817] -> -0.2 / 25.2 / 25.4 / 25.1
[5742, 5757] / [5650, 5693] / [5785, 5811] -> 0.1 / 25.3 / 25.1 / 25.1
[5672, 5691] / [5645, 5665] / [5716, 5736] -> -0.8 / 24.9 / 26.1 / 25.3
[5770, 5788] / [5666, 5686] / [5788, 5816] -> 0.1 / 25.8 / 25.1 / 25.2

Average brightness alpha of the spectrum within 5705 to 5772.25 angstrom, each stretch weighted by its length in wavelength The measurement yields 25.2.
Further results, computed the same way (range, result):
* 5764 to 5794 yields 25.2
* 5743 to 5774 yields 25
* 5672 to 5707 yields 25.6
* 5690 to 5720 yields 25.3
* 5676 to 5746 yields 25.5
